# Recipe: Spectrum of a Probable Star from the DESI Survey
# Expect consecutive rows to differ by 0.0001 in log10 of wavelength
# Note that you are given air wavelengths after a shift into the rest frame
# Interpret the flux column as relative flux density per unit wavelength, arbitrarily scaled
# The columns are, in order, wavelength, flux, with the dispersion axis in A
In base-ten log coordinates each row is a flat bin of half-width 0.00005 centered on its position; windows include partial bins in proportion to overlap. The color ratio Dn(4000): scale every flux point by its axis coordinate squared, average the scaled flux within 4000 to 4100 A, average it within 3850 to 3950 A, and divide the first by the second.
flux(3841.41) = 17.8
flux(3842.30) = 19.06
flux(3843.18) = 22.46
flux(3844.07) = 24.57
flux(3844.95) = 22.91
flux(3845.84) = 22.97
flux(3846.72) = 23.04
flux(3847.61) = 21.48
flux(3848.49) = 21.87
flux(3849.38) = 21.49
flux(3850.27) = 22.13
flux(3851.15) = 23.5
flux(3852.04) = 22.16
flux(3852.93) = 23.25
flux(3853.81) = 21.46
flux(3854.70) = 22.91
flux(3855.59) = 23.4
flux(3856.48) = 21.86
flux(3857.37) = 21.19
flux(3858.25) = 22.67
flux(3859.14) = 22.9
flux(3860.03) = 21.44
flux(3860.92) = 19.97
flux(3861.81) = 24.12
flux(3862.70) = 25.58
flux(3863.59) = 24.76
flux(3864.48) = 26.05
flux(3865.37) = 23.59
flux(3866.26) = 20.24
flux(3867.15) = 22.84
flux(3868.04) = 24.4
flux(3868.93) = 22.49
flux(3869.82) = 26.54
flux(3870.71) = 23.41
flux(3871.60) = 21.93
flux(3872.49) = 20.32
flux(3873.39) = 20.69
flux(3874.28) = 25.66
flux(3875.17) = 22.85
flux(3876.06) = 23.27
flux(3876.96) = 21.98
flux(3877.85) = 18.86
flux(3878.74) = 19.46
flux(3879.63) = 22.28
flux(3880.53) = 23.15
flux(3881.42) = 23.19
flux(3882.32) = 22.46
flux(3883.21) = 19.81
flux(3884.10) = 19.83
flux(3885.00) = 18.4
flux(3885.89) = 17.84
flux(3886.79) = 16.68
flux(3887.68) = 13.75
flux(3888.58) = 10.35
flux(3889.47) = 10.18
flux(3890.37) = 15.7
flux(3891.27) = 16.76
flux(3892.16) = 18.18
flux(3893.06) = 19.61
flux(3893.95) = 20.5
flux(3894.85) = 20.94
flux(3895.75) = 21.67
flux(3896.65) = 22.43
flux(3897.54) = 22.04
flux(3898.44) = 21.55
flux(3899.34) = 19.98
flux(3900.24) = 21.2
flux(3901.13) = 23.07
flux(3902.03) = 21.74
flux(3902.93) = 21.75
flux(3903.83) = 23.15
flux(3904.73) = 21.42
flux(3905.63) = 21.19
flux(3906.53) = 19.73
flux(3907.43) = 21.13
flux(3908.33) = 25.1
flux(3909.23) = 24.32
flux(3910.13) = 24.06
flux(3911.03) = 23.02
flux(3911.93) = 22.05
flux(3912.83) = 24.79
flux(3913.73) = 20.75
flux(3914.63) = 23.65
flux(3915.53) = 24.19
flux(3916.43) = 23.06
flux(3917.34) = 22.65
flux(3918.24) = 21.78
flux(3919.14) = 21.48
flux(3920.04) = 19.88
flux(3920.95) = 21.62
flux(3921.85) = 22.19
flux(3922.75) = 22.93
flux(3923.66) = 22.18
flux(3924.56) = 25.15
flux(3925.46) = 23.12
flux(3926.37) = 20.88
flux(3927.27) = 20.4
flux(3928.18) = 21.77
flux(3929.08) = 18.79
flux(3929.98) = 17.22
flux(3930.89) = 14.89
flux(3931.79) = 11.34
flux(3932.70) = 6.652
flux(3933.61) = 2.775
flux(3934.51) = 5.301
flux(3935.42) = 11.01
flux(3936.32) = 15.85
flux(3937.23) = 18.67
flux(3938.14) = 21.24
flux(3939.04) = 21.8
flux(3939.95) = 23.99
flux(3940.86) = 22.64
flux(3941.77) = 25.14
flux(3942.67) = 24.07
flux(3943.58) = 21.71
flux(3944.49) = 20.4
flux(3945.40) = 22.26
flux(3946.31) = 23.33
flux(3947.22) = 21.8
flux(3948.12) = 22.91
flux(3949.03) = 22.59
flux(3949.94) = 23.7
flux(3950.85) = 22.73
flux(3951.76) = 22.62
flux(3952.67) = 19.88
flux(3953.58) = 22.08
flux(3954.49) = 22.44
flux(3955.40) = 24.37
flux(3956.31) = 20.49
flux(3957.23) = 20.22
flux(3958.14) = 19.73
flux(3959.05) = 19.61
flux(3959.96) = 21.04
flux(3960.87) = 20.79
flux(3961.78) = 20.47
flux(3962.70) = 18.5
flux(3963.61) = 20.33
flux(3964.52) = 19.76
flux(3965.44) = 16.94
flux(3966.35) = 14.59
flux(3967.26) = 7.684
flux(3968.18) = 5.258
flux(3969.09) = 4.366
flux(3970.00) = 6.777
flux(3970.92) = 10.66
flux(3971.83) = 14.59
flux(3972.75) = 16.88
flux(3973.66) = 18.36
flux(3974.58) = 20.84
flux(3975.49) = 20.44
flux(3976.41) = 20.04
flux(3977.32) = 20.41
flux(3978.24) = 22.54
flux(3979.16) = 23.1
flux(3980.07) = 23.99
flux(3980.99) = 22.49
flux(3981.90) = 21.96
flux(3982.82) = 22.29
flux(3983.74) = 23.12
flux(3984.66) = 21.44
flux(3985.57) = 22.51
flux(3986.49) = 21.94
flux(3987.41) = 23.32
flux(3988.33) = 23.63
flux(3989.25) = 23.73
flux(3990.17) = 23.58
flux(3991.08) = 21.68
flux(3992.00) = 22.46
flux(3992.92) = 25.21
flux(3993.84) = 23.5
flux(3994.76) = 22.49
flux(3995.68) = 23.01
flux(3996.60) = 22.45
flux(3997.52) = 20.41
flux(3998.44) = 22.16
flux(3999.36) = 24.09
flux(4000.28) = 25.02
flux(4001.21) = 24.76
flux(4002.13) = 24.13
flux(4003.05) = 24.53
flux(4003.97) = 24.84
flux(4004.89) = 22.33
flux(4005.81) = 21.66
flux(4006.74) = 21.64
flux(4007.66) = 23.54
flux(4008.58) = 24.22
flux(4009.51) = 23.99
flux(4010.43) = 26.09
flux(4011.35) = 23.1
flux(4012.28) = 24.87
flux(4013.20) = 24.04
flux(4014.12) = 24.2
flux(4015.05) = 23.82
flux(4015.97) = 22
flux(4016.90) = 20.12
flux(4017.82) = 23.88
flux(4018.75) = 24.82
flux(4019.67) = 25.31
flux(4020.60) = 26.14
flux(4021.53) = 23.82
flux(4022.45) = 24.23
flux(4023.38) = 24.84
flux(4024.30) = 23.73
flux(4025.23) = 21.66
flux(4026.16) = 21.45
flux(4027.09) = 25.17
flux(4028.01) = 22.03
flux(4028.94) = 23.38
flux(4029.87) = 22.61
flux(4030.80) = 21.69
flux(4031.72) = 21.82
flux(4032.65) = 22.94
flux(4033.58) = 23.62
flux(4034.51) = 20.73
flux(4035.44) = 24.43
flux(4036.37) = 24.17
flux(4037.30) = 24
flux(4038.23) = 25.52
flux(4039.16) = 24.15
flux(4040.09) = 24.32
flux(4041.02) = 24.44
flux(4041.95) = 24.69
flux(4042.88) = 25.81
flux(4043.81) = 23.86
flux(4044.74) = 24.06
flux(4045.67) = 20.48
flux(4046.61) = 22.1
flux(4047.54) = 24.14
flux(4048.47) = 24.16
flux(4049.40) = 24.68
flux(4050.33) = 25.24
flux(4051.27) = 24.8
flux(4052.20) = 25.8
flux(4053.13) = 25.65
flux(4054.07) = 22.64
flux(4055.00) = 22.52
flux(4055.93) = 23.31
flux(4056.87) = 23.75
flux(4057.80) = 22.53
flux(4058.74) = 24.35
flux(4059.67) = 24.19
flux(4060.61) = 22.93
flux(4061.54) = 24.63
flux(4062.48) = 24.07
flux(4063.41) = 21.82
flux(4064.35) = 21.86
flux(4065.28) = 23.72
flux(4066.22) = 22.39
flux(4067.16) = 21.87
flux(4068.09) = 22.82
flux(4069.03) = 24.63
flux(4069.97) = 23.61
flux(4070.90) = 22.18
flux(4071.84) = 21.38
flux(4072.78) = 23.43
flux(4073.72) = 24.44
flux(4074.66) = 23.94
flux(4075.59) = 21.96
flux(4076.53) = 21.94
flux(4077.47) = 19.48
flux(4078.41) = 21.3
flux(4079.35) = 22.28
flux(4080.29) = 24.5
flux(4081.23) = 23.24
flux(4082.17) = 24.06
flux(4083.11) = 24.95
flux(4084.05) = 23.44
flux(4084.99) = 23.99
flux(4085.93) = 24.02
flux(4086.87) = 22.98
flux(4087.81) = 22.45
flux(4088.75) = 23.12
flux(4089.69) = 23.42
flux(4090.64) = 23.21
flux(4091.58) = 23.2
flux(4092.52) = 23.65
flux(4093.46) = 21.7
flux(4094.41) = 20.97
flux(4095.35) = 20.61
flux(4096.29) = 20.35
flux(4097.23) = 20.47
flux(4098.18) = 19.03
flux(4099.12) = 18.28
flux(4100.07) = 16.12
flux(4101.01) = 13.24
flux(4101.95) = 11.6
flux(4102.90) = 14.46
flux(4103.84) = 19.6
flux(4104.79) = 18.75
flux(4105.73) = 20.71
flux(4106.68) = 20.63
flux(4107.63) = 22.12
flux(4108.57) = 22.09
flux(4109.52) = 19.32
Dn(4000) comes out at 1.20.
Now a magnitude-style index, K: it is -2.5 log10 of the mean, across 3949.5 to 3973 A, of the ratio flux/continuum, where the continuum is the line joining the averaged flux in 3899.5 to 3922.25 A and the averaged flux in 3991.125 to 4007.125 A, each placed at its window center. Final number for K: 0.28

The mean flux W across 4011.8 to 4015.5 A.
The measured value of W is 24.2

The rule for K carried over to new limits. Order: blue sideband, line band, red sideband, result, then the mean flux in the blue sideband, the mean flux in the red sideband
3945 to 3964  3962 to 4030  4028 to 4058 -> 0.06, 21.5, 23.7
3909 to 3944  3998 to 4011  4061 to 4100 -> -0.12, 19.9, 22.5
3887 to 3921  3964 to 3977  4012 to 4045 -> 0.49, 20.8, 23.7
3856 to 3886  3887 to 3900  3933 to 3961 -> 0.19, 22.3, 20.2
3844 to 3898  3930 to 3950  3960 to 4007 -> 0.14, 21.3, 20.3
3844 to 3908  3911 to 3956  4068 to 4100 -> 0.06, 21.3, 22.4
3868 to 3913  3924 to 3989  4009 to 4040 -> 0.16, 20.9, 23.6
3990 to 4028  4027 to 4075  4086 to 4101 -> -0.06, 23.5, 21.1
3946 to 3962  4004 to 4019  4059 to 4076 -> -0.05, 21.7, 23.1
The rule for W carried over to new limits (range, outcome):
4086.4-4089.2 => 22.9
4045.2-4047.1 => 21.3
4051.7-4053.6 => 25.7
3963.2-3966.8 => 17.9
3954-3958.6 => 21.4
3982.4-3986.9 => 22.3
